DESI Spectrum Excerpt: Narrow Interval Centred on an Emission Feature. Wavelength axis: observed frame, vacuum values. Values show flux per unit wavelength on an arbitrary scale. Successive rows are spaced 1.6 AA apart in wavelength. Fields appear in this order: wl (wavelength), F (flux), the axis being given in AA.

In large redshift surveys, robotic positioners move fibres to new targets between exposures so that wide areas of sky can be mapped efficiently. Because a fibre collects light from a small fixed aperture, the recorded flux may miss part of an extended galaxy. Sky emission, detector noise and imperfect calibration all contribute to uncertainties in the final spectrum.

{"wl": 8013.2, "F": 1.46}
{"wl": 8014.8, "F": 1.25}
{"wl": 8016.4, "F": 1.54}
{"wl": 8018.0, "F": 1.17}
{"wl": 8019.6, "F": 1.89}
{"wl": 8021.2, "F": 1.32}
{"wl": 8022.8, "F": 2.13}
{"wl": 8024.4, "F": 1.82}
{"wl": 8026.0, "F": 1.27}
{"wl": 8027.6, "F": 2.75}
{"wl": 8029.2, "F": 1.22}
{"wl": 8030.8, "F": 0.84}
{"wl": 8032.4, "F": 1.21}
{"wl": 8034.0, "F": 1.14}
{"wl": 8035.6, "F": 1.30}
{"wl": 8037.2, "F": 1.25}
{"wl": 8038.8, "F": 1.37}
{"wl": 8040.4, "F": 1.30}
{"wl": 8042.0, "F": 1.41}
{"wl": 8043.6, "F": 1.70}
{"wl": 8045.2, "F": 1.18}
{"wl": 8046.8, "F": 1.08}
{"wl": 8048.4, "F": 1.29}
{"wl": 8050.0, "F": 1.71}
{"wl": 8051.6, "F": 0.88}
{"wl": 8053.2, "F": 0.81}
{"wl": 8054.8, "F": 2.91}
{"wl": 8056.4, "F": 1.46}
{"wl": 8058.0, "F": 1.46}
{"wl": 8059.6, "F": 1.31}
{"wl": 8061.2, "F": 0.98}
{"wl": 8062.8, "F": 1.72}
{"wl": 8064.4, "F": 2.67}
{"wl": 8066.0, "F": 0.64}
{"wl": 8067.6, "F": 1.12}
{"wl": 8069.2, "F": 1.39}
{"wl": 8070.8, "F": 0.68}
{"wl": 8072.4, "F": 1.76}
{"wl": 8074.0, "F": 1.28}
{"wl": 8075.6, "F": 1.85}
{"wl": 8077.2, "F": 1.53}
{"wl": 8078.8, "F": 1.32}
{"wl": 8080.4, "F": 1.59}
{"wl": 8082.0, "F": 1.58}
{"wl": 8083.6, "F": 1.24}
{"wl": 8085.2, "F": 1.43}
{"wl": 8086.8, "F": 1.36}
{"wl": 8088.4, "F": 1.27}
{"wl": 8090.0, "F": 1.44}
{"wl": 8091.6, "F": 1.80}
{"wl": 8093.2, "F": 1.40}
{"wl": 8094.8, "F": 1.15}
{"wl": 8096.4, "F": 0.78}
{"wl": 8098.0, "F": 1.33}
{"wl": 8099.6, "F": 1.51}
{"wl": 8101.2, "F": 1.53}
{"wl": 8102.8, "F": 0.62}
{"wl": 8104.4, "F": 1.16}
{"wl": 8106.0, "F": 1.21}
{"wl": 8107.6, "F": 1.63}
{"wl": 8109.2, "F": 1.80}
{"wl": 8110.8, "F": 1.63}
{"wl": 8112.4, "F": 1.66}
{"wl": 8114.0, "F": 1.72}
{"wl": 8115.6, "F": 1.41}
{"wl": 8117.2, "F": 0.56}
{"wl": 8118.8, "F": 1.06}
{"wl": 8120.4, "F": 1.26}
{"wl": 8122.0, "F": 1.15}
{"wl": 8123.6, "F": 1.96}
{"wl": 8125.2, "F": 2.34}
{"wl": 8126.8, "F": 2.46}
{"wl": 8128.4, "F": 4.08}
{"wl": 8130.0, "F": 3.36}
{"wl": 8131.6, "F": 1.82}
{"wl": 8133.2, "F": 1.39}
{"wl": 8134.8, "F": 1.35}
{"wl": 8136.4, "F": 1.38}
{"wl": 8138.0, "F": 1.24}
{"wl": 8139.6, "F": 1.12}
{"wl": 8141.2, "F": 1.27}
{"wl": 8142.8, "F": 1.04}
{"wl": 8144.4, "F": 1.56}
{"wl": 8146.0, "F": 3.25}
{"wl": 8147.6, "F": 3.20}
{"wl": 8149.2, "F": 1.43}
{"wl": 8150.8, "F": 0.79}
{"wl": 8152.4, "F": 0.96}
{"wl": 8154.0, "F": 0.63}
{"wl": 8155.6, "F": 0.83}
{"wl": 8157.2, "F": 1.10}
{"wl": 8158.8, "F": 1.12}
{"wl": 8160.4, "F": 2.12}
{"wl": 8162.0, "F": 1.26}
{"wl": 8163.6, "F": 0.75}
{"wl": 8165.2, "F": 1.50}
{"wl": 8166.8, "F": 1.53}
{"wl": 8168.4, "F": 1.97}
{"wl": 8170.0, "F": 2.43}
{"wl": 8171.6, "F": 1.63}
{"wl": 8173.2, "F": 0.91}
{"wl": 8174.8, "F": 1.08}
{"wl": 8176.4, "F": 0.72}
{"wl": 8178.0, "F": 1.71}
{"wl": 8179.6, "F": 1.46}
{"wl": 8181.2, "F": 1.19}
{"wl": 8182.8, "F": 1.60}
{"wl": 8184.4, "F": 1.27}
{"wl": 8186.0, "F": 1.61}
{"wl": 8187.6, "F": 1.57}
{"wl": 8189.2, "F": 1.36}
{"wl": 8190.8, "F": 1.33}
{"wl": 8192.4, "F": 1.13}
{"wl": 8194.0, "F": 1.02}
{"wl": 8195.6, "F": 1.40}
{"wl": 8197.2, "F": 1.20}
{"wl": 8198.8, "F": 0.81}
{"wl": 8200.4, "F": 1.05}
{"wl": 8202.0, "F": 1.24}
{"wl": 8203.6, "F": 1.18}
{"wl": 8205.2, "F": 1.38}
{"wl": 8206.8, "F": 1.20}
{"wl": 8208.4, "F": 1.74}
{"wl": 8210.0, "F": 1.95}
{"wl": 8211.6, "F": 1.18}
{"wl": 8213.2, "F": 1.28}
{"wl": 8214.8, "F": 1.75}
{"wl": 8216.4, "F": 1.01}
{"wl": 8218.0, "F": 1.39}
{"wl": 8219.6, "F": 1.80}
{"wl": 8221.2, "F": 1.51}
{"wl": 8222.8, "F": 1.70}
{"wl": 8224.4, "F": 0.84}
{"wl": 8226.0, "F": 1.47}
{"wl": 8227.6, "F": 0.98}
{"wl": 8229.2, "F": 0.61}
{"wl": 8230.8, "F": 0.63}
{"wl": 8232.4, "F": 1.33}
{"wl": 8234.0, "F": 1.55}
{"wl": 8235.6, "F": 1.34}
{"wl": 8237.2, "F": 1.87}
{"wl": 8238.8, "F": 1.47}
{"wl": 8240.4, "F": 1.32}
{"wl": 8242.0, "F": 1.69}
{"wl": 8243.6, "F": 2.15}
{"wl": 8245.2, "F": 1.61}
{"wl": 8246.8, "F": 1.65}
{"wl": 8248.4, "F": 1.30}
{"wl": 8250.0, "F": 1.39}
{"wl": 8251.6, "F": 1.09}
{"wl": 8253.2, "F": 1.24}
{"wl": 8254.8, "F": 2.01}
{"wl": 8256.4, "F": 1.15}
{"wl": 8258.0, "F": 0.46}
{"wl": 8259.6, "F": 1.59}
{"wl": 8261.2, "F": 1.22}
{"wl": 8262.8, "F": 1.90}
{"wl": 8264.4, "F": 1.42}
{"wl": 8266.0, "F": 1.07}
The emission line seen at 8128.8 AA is [S II]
